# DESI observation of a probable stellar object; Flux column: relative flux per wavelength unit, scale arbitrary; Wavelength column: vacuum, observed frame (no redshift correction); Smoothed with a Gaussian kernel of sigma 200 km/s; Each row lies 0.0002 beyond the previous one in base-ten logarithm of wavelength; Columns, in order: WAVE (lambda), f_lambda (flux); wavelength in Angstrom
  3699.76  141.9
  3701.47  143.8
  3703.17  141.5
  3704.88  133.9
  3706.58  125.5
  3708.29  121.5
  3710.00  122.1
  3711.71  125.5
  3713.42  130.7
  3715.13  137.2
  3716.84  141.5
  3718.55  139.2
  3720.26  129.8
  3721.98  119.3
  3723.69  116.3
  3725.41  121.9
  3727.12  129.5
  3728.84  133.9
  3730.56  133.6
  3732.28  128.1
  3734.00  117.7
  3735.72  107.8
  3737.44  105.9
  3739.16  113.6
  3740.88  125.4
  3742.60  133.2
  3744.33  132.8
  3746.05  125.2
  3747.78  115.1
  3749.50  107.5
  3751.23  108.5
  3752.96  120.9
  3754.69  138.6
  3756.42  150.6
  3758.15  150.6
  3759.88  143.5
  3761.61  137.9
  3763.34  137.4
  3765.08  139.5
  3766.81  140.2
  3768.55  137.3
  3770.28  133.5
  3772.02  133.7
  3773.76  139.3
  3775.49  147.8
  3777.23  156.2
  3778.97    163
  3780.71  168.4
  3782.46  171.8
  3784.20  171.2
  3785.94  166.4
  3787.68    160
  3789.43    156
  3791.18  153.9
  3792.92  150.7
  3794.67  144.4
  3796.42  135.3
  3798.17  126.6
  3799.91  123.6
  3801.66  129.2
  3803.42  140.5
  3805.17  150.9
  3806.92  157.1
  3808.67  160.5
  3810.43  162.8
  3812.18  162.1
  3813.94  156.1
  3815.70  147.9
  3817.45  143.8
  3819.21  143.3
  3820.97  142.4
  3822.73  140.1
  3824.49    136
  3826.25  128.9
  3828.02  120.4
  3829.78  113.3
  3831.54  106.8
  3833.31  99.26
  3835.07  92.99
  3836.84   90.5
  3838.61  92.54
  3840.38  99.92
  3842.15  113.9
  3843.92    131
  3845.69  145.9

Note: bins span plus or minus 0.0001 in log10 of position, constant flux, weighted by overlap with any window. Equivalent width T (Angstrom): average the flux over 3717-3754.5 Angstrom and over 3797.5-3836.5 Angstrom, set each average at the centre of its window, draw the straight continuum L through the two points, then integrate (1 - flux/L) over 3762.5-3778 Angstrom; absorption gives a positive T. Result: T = -1.5 Angstrom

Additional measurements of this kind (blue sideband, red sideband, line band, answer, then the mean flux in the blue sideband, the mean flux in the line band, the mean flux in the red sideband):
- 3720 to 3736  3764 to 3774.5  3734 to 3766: 0.97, 124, 127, 137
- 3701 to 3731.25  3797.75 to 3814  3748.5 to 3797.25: -1.41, 130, 145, 147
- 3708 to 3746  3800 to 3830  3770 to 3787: -2.47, 126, 156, 143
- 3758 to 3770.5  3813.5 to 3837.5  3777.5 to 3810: -4.60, 140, 152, 126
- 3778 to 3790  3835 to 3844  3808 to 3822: -2.38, 165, 152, 102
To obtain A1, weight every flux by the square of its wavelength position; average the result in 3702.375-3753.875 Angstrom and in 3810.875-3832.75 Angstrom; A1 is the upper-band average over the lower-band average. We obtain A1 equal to 1.2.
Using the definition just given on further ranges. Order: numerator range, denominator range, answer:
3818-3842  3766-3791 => 0.78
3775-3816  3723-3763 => 1.24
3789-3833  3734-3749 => 1.22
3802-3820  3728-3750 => 1.30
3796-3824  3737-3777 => 1.13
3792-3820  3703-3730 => 1.19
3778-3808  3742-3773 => 1.16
